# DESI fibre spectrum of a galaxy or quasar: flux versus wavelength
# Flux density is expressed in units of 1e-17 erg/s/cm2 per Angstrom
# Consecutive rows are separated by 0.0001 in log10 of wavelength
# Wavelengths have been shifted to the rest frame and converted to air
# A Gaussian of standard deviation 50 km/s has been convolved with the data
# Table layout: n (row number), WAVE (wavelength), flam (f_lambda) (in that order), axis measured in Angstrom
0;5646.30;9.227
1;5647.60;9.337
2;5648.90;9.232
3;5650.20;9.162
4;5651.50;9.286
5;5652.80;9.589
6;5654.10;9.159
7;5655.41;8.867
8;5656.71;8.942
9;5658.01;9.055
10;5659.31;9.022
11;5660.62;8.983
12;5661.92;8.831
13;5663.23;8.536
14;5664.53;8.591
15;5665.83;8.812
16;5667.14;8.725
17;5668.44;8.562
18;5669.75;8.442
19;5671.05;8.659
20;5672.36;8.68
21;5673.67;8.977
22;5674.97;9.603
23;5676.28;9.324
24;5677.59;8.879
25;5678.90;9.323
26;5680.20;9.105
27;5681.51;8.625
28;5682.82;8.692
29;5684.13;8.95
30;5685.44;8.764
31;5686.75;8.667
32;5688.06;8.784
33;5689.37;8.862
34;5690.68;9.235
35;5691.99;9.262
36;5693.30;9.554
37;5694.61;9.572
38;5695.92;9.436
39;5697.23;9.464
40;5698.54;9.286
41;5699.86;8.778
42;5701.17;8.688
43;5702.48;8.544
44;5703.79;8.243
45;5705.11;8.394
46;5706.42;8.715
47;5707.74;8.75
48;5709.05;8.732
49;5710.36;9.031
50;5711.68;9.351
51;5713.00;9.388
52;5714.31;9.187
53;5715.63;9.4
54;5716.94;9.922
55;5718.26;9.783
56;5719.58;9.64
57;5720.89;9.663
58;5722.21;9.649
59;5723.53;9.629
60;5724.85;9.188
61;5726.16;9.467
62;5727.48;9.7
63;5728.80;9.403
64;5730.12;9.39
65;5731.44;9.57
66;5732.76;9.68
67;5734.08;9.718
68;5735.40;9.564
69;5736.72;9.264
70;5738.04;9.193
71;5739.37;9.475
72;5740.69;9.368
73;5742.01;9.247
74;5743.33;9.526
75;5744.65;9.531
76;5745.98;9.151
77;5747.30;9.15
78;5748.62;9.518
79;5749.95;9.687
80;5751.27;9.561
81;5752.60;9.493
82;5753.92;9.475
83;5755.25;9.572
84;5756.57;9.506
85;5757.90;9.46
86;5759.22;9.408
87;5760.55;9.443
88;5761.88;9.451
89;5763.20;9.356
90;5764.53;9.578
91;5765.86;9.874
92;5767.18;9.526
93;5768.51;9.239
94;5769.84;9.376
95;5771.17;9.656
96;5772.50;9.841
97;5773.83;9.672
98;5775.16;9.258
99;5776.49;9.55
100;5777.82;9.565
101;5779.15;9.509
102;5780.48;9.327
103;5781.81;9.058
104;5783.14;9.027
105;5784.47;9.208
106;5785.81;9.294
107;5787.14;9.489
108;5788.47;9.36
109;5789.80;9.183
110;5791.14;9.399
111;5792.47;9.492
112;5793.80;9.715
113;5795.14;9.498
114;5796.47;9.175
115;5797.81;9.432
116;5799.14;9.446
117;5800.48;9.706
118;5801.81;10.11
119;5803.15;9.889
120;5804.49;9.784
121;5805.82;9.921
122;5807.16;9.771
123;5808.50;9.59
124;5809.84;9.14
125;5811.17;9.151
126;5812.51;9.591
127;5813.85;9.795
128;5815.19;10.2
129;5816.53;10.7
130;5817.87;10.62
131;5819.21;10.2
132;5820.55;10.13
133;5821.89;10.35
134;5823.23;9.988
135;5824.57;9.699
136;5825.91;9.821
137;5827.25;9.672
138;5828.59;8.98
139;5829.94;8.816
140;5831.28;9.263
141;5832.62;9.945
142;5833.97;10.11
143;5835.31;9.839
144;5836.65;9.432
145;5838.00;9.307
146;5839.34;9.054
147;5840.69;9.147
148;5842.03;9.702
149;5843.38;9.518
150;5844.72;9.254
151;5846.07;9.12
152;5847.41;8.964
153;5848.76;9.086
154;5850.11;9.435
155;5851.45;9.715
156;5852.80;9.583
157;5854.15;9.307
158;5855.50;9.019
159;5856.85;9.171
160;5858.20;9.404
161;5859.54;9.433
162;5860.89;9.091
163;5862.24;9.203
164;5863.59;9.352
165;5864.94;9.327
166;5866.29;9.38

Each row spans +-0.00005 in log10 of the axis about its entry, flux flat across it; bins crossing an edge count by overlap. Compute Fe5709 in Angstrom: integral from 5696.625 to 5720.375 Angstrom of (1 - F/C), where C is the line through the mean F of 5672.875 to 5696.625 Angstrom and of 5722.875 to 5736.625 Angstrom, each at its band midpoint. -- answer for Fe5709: 0.62 Angstrom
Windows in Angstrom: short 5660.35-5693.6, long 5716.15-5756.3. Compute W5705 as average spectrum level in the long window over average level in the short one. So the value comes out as 1.07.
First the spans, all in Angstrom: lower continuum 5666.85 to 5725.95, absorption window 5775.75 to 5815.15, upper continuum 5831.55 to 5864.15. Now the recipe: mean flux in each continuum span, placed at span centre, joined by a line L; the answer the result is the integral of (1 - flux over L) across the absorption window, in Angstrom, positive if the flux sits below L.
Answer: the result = -0.95 Angstrom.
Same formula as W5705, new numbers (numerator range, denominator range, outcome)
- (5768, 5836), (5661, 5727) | 1.06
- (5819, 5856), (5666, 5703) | 1.06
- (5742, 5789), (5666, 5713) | 1.06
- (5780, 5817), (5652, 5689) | 1.07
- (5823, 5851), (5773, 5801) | 1.00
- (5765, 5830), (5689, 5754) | 1.03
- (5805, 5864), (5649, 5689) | 1.07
